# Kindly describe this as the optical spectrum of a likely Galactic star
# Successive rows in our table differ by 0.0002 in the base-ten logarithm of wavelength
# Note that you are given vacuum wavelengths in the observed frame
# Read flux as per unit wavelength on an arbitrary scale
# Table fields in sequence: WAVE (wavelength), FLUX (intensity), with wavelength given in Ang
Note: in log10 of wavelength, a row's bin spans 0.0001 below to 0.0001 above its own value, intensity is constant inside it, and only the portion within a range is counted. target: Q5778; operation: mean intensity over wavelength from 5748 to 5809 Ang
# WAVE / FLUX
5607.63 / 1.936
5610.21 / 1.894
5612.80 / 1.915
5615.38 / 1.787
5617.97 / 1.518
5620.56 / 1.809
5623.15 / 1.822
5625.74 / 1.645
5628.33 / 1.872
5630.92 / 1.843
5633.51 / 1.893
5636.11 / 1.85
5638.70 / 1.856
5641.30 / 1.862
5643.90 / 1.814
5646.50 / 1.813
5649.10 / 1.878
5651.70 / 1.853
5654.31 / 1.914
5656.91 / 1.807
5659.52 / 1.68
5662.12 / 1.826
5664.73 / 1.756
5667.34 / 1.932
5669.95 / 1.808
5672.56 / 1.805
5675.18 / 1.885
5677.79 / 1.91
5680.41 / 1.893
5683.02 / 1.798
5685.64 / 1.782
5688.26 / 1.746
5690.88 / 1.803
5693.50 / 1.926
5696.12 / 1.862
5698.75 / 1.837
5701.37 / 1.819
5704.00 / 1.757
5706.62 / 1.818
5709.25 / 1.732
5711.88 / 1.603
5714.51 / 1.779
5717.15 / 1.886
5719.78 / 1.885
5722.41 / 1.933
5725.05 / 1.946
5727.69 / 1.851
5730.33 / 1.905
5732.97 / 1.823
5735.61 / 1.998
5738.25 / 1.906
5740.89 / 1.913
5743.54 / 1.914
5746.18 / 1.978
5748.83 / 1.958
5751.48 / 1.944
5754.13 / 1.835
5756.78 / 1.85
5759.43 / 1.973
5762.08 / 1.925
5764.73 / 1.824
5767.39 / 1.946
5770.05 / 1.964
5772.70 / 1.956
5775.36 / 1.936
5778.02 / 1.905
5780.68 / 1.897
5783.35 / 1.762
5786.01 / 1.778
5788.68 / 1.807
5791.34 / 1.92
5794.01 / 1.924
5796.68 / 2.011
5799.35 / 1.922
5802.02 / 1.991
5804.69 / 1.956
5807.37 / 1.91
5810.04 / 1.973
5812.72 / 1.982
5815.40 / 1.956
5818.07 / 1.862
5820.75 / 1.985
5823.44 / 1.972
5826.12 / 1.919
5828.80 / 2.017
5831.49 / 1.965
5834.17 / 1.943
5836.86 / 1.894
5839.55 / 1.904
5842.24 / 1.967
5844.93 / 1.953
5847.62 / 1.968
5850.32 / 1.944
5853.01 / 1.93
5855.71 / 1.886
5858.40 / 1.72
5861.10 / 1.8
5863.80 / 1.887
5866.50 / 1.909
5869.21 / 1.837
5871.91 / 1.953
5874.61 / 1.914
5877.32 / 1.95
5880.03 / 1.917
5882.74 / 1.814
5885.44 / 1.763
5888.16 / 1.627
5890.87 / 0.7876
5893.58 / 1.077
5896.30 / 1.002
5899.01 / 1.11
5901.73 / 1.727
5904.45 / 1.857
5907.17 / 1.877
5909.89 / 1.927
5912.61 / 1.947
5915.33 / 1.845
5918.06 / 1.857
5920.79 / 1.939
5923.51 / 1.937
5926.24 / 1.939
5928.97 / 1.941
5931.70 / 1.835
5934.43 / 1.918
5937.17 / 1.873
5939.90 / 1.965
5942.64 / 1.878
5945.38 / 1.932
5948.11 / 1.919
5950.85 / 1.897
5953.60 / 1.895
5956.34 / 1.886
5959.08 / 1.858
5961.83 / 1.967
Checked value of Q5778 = 1.91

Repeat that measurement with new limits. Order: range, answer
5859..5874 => 1.87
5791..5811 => 1.95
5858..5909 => 1.66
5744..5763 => 1.92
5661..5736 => 1.84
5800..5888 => 1.91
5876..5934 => 1.7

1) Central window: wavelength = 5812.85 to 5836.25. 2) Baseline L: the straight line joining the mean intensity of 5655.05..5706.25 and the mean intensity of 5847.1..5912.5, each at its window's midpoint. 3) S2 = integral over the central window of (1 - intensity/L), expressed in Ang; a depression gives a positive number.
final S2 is -2.8 Ang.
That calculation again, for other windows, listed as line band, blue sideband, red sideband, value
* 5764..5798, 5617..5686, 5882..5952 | -2.20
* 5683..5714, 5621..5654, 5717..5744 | 1.51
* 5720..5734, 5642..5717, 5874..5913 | -0.97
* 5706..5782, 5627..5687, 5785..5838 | 0.17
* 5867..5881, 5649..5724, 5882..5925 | -2.18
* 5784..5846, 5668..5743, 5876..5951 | -4.78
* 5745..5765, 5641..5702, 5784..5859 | -0.31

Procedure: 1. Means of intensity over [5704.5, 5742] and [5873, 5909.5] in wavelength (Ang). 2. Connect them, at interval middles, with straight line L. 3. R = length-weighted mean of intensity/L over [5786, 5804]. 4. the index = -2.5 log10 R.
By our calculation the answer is -0.11 mag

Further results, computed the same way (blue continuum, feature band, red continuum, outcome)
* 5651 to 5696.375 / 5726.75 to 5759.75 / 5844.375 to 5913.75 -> -0.07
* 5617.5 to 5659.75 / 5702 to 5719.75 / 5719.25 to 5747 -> 0.07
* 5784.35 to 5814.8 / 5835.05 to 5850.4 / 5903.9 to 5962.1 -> -0.01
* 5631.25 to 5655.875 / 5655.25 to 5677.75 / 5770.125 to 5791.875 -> 0.02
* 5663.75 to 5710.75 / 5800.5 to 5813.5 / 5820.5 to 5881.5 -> -0.04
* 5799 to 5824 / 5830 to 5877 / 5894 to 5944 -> -0.01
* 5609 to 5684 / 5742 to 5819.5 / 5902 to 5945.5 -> -0.03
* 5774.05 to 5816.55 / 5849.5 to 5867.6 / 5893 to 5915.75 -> -0.08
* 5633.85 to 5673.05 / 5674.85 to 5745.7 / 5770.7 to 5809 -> 0.01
